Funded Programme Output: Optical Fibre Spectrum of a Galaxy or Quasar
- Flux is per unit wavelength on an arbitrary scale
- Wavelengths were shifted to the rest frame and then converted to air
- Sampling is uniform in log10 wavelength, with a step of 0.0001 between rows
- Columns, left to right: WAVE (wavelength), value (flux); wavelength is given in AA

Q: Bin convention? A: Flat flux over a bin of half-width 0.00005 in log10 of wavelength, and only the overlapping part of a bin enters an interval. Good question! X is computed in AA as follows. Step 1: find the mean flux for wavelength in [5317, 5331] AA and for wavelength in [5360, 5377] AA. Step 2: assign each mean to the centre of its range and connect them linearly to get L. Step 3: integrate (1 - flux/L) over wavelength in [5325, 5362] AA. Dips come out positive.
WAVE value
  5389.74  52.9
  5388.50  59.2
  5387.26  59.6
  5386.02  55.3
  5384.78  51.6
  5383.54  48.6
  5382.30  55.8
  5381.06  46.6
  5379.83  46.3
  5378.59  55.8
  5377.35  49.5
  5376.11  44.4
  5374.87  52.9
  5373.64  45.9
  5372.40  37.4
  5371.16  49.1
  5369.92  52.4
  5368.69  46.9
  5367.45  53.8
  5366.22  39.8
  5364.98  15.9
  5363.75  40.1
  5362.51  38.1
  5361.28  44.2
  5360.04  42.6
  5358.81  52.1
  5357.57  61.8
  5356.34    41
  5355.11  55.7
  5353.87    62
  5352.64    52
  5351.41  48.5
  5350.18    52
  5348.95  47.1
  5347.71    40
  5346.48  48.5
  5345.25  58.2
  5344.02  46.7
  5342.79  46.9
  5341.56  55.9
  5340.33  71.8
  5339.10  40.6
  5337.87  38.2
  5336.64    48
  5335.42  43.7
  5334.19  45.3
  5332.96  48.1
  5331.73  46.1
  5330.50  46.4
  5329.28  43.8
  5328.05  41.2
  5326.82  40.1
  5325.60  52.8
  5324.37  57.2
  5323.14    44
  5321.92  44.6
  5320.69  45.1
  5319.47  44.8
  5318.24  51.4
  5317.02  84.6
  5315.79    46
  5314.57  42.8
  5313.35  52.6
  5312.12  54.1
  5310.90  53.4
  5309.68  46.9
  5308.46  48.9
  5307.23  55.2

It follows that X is -2.19 AA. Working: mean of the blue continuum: 48.2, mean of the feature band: 48.7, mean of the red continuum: 43.2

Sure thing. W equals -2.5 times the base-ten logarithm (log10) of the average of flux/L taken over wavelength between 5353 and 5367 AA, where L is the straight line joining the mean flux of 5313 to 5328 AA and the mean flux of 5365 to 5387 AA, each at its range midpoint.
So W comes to 0.09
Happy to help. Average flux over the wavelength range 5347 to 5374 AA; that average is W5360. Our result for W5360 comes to 46.3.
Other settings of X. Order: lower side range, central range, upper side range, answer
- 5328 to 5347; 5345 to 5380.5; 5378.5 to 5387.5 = 2.15 AA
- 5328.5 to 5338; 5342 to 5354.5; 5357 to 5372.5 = -1.53 AA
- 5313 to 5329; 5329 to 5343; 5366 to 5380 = 0.33 AA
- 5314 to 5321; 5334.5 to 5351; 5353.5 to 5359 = 1.48 AA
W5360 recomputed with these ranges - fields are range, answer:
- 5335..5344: 49.3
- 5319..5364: 48.1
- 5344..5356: 51.1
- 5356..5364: 46.1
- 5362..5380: 44.5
